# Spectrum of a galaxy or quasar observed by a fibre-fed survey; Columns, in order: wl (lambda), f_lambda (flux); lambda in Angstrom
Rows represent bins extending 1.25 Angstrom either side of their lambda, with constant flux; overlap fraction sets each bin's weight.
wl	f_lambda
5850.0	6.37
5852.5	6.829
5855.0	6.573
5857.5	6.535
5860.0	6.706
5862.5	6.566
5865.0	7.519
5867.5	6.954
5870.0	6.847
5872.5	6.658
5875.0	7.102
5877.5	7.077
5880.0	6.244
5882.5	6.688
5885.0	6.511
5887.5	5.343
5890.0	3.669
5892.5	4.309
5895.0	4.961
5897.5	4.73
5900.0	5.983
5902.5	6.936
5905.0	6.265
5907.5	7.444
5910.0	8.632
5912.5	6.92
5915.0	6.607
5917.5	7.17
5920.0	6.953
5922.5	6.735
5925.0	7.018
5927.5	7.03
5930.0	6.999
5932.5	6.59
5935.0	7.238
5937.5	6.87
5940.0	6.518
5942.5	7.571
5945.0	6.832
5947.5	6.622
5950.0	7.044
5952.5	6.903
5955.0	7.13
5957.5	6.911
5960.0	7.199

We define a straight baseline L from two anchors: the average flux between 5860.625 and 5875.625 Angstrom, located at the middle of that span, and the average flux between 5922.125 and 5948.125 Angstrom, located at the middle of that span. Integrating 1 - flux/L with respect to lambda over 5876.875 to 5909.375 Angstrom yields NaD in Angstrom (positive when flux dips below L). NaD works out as 4.9 Angstrom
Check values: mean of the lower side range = 6.92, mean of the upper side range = 6.92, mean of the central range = 5.89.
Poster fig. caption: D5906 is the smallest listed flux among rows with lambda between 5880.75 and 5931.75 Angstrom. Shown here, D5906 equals 3.669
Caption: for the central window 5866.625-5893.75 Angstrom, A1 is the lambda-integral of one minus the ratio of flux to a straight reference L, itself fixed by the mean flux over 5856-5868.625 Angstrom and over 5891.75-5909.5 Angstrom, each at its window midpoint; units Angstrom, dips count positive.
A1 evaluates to 1.44 Angstrom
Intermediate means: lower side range 6.85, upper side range 5.97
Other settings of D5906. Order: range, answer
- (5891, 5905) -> 4.309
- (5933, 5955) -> 6.518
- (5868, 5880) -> 6.244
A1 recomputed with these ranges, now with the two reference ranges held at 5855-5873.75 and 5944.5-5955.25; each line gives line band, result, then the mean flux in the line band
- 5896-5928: 0.3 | 6.78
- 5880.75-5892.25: 2.3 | 5.47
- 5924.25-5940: -0.1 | 6.92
